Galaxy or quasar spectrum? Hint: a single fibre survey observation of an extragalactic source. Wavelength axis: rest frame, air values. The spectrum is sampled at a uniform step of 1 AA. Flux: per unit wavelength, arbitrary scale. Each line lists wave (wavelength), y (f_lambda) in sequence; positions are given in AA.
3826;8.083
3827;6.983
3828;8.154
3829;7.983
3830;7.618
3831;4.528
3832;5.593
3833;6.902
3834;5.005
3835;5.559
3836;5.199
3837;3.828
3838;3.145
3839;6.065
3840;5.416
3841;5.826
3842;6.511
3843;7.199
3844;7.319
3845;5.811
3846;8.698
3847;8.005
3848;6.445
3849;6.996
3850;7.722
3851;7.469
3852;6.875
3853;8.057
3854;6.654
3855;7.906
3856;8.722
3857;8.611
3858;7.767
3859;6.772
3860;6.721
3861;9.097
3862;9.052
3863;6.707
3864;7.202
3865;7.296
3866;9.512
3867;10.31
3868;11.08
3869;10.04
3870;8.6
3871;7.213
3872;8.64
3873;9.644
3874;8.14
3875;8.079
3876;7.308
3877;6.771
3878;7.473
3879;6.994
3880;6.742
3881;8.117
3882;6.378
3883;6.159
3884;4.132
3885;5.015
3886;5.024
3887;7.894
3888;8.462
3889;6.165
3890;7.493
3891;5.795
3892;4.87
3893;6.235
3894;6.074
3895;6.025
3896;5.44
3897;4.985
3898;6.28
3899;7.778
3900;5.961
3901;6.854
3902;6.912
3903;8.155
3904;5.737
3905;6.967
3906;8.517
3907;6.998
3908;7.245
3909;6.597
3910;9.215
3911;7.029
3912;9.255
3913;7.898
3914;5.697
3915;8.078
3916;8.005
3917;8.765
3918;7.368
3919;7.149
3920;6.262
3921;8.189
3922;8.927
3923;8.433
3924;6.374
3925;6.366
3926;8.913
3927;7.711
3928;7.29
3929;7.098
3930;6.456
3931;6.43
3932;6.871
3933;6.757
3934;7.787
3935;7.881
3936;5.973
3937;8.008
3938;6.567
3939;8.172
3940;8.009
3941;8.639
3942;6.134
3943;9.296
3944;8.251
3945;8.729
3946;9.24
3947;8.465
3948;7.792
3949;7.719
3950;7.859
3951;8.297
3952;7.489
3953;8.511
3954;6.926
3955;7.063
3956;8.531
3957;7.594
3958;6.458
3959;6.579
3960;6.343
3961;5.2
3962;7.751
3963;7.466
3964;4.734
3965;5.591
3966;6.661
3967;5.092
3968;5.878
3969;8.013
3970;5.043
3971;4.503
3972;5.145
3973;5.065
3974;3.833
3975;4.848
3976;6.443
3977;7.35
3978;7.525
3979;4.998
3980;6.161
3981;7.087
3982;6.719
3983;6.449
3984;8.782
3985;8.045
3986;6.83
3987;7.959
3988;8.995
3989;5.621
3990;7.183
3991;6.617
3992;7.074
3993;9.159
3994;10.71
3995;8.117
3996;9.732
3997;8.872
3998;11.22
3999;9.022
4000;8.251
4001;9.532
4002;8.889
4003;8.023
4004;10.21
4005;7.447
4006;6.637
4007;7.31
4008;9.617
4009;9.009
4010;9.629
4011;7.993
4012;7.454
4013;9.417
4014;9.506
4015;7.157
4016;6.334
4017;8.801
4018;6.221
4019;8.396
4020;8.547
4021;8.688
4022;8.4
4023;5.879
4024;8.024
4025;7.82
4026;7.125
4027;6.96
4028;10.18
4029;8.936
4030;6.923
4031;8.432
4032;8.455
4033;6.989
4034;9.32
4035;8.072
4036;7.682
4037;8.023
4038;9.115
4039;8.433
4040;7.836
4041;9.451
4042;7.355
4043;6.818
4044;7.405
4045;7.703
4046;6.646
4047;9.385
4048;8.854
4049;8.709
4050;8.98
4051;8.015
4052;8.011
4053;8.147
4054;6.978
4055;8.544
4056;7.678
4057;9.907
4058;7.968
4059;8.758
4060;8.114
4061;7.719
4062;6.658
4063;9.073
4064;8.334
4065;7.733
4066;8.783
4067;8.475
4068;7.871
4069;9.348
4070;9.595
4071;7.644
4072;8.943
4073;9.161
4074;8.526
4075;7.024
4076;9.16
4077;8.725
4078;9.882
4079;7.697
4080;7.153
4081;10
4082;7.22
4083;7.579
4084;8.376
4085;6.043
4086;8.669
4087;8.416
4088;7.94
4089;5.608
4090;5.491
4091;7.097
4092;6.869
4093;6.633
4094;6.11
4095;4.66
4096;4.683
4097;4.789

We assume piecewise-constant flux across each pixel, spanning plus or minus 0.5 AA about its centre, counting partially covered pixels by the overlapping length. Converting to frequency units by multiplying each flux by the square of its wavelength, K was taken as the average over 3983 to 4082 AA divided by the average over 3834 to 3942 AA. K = 1.23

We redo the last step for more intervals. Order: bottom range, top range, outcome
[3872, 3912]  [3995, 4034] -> 1.29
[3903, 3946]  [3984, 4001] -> 1.15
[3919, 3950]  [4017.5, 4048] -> 1.10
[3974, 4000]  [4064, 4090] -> 1.12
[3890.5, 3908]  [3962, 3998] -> 1.11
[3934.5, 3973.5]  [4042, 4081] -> 1.23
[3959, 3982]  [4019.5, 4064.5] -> 1.41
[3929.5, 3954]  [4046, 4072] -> 1.15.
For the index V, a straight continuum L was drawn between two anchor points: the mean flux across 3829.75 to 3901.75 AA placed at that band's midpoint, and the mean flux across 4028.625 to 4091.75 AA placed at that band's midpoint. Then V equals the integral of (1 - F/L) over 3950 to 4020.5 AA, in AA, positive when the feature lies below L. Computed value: 2.3 AA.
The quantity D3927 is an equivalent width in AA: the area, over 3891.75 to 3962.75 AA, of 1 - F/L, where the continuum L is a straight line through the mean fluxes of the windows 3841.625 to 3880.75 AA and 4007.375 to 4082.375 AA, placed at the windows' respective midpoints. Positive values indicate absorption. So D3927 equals 5.94 AA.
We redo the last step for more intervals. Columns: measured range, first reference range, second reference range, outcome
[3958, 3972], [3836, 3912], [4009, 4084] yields 3.0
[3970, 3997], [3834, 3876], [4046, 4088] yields 3.4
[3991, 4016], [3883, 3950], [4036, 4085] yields -2.6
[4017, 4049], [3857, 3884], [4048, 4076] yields 1.0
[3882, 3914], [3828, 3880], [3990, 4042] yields 3.9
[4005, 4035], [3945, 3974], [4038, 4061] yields -1.3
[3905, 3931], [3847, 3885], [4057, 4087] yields 1.1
